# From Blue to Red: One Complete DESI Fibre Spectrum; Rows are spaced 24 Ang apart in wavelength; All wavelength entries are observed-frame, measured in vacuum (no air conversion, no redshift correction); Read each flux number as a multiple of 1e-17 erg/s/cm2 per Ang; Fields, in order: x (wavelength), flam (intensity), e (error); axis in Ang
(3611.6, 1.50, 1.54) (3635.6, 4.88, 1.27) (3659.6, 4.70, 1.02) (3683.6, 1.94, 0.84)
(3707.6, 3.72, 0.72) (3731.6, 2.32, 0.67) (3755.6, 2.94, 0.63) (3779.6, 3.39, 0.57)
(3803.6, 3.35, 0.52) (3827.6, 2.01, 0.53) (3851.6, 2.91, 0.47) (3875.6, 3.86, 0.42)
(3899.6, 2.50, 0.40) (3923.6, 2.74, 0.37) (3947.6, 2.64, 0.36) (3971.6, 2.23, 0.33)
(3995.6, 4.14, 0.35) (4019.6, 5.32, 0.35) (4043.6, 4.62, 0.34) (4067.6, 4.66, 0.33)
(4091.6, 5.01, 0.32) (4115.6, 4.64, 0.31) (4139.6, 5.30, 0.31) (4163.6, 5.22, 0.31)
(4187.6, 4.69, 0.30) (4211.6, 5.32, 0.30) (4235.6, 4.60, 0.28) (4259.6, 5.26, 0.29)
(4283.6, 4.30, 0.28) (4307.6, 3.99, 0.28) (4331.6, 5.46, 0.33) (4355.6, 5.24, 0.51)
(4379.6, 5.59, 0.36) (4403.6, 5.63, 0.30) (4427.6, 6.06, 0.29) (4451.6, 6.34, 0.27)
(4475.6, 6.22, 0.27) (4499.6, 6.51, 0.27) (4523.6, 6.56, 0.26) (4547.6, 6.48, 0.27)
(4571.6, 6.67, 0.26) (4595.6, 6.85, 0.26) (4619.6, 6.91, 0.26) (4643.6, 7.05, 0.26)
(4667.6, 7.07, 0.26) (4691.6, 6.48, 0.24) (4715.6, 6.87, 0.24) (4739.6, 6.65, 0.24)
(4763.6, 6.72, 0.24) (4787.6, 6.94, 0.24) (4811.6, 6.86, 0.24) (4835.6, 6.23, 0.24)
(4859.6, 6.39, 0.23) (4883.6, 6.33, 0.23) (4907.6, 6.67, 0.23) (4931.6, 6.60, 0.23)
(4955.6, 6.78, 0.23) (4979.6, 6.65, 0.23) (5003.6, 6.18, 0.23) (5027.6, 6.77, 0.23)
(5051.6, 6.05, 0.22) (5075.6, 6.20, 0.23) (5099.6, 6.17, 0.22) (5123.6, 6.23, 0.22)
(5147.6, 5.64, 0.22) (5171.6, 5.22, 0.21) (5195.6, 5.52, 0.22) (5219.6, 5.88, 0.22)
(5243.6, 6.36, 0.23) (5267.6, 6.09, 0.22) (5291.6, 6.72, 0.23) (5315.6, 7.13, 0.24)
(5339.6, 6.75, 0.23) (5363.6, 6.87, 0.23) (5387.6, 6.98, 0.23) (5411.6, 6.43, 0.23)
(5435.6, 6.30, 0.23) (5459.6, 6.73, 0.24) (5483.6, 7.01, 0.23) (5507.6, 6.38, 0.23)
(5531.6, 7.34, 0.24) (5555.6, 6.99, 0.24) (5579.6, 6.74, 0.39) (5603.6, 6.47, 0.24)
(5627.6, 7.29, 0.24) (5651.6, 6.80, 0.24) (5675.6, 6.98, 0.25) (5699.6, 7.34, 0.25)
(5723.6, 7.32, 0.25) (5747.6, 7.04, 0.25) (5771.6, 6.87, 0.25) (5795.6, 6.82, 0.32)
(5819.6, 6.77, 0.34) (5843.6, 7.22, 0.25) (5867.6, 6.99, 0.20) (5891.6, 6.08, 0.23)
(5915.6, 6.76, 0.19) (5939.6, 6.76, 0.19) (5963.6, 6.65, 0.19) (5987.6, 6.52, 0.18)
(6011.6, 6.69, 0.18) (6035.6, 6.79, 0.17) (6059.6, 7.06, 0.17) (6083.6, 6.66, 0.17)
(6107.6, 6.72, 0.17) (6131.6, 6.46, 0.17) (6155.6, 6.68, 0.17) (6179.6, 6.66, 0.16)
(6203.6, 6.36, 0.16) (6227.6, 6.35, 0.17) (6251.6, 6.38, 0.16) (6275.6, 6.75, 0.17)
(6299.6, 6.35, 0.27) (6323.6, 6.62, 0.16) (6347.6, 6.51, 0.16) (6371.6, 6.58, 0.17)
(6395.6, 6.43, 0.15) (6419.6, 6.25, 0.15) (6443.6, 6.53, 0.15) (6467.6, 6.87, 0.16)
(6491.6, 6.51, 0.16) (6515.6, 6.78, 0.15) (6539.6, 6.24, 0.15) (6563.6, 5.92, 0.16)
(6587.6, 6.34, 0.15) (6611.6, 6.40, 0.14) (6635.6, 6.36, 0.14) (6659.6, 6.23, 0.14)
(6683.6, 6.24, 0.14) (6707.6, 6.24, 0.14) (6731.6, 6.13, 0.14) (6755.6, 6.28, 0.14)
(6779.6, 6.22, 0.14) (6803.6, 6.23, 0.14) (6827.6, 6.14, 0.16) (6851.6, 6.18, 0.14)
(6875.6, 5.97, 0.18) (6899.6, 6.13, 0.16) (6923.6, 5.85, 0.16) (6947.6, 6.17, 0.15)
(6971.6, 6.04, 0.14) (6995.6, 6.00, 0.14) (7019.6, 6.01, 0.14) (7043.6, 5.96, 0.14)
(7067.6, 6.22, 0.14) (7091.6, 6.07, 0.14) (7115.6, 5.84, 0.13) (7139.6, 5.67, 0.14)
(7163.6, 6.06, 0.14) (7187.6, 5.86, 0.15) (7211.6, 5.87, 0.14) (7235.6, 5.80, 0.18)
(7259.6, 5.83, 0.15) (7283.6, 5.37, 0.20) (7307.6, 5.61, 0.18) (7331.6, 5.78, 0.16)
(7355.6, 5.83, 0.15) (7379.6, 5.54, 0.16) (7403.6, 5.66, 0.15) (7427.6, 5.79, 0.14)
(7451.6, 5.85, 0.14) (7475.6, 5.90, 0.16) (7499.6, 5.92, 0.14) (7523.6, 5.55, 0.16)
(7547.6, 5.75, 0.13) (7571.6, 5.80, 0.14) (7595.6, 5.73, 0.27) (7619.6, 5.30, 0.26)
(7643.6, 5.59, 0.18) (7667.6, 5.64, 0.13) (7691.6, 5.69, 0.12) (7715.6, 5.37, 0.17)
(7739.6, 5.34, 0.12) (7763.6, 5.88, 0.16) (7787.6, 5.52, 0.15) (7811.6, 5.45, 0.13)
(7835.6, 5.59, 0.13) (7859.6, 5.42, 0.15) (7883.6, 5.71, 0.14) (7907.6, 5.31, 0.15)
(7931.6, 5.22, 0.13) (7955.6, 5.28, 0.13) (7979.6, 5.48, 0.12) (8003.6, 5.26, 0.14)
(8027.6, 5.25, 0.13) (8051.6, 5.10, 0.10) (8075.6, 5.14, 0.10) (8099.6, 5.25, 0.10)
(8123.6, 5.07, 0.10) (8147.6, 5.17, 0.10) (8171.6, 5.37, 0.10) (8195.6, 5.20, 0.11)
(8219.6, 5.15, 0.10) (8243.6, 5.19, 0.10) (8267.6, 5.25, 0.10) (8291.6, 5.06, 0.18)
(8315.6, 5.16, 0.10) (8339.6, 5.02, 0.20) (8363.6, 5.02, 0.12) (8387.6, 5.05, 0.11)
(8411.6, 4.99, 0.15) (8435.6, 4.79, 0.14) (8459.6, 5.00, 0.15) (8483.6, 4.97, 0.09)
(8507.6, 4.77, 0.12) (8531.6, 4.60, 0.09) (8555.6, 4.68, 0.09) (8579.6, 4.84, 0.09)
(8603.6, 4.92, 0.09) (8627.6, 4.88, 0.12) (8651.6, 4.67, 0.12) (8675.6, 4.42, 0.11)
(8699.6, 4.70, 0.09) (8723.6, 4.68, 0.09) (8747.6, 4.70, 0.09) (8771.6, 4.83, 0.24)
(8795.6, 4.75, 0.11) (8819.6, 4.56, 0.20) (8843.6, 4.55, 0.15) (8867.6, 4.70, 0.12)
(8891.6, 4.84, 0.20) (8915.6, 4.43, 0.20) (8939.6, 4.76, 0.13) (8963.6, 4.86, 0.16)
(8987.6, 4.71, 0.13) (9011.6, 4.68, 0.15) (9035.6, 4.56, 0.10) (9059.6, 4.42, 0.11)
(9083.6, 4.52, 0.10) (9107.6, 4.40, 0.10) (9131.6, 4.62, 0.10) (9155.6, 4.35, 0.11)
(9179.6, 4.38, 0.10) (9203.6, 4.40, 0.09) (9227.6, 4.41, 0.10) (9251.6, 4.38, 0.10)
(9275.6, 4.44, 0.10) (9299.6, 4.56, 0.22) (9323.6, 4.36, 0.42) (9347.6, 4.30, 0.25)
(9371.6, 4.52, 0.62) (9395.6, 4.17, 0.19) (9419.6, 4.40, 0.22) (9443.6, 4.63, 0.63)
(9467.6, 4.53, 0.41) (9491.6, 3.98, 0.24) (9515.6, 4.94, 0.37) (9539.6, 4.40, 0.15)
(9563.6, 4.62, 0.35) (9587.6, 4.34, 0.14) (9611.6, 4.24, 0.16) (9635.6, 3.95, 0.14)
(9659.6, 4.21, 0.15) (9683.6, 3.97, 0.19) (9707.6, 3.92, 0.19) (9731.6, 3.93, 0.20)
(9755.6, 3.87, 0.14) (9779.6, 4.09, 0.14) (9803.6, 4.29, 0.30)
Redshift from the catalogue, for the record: 0.00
